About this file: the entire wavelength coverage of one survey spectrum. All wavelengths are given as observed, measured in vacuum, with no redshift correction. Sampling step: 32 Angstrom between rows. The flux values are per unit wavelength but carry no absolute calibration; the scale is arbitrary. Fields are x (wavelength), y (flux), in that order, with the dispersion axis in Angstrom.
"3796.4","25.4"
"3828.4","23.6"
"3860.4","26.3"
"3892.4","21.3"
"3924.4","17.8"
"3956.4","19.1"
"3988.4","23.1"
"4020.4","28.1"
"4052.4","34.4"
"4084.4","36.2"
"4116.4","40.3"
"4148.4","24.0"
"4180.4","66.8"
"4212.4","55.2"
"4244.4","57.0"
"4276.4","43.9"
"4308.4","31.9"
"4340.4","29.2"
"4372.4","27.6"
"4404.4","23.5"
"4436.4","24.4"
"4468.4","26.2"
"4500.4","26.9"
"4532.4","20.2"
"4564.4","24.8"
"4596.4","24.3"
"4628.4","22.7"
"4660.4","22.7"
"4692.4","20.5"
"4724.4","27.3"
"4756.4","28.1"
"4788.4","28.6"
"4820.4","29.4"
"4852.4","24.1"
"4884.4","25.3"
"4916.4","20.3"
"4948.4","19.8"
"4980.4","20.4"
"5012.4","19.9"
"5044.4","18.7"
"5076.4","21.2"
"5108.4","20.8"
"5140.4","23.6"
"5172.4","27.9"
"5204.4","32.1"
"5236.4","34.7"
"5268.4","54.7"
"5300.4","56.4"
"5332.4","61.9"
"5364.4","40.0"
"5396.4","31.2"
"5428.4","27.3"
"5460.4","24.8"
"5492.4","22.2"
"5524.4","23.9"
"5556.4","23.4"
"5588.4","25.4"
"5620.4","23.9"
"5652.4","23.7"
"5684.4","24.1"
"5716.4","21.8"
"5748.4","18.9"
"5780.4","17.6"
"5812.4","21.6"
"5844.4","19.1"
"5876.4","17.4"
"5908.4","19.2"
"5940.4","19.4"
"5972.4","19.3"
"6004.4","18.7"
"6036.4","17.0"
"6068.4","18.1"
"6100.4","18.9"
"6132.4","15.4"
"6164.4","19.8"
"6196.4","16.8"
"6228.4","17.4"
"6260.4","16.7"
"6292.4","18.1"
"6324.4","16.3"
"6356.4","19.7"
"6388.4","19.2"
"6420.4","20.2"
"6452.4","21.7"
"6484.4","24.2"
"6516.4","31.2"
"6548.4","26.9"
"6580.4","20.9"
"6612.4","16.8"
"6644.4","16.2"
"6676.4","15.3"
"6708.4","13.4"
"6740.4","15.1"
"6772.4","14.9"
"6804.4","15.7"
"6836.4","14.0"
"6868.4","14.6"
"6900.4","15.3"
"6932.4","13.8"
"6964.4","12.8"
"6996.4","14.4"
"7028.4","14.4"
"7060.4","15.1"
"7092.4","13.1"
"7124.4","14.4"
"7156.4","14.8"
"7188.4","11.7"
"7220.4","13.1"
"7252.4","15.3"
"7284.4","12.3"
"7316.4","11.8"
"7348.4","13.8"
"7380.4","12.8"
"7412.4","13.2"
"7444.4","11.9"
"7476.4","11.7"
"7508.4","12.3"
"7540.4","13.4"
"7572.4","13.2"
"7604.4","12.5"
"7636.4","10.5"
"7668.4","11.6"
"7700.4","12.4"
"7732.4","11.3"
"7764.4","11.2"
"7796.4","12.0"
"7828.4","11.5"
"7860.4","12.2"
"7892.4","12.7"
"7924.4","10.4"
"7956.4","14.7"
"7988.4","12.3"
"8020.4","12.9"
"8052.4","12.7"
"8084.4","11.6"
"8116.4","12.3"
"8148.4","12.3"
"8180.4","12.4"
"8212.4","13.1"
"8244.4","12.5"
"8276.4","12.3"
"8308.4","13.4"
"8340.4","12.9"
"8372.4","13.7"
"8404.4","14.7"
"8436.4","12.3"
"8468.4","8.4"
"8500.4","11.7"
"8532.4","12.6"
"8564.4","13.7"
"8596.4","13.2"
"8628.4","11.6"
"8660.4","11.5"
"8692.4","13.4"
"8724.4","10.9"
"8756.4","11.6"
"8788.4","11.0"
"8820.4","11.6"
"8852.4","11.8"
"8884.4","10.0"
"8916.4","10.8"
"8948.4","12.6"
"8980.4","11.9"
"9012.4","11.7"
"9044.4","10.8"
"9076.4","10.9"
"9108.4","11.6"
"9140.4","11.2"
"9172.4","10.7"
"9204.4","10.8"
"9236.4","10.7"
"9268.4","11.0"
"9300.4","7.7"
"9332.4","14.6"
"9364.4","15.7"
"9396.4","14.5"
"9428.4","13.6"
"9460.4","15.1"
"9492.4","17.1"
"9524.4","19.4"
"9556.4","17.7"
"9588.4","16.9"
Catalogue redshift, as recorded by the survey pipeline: 2.44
